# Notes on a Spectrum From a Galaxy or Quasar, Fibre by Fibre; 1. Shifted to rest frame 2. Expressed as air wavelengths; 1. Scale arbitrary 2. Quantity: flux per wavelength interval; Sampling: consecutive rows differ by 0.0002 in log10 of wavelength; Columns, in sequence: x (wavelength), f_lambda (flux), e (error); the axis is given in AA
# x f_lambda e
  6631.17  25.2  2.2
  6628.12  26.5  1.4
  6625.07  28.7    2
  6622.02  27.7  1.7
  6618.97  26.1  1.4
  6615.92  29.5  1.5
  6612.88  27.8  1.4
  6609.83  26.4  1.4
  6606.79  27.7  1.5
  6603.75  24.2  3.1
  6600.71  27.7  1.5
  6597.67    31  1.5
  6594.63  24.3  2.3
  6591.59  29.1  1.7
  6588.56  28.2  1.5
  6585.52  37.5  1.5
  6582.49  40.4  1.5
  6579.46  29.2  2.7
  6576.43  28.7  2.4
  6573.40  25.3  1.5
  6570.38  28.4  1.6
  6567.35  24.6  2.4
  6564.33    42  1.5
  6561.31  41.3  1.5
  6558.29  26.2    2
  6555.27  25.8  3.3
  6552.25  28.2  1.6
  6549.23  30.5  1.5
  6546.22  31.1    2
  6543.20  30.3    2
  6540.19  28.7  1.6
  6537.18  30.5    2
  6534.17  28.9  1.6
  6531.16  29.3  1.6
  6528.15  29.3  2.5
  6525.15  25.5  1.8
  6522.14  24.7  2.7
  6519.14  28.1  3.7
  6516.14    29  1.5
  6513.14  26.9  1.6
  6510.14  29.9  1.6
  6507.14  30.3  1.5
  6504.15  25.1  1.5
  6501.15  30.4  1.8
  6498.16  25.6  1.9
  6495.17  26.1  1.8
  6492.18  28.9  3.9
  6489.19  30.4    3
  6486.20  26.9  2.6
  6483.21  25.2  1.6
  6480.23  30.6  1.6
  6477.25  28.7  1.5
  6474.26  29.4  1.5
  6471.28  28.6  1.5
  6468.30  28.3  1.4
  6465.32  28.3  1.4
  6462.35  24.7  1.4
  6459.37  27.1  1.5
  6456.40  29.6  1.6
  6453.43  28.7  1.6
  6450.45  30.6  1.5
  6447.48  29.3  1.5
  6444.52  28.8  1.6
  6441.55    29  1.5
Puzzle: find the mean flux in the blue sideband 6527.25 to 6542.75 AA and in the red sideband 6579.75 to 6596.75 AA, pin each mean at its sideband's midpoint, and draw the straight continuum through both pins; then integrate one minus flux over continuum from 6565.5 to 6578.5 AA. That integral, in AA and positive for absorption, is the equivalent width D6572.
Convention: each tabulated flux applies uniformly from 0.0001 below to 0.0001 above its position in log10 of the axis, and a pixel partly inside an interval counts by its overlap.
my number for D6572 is 1.6 AA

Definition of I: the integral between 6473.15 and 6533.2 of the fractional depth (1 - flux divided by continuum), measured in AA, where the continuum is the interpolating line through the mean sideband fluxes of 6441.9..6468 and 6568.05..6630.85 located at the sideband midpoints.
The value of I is 1.0 AA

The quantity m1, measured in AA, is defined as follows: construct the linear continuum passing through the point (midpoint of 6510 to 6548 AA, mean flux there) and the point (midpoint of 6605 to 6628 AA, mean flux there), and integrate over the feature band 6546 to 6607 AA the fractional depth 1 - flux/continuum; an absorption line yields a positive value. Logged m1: -4.4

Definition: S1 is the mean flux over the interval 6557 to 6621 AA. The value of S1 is 29.8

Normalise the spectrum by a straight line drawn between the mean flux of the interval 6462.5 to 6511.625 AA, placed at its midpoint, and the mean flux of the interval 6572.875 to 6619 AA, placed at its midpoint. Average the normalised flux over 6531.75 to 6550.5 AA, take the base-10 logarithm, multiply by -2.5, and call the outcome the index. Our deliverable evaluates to -0.049 mag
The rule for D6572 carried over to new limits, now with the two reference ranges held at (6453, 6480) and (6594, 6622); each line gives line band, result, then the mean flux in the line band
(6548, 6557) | -0.1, 28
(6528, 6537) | -0.5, 29.3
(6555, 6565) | -2.4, 34.1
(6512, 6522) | 0.1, 27.6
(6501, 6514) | -0.2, 28.4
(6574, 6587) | -2.8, 33.3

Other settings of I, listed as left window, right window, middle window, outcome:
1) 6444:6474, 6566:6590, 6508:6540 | 1.3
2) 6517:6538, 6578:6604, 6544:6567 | -2.1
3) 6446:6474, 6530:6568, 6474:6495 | 0.5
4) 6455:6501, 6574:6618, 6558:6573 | -1.8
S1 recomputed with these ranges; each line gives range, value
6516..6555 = 28.7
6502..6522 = 28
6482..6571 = 29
